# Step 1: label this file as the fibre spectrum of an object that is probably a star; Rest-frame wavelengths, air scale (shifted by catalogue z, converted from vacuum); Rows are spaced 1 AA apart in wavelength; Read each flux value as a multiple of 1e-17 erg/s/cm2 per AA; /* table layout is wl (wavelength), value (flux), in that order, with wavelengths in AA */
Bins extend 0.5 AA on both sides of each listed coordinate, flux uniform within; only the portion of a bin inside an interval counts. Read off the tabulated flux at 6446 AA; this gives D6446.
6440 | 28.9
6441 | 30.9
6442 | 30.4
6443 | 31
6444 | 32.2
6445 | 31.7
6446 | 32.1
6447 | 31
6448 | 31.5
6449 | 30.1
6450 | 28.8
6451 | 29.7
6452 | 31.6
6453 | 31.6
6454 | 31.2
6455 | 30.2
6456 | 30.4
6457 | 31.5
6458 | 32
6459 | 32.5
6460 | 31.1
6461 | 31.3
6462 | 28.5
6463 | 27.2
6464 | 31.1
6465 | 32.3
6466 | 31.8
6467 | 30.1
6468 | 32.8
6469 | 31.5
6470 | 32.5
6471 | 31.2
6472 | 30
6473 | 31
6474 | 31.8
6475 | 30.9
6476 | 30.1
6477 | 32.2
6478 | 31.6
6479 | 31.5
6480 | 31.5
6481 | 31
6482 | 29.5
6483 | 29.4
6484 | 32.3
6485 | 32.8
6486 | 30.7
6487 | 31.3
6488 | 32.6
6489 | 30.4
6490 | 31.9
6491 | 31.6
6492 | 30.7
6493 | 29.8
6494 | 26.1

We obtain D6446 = 32.1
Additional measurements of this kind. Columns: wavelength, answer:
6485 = 32.8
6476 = 30.1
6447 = 31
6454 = 31.2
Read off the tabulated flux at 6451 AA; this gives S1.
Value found 29.7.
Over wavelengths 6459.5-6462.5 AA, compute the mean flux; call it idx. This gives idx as 30.3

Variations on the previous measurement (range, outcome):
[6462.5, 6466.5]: 30.6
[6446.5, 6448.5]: 31.2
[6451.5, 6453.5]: 31.6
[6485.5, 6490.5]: 31.4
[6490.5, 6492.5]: 31.1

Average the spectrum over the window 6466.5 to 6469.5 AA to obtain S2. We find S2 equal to 31.5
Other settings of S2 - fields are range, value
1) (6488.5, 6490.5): 31.1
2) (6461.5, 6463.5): 27.9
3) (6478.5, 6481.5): 31.3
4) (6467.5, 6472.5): 31.6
